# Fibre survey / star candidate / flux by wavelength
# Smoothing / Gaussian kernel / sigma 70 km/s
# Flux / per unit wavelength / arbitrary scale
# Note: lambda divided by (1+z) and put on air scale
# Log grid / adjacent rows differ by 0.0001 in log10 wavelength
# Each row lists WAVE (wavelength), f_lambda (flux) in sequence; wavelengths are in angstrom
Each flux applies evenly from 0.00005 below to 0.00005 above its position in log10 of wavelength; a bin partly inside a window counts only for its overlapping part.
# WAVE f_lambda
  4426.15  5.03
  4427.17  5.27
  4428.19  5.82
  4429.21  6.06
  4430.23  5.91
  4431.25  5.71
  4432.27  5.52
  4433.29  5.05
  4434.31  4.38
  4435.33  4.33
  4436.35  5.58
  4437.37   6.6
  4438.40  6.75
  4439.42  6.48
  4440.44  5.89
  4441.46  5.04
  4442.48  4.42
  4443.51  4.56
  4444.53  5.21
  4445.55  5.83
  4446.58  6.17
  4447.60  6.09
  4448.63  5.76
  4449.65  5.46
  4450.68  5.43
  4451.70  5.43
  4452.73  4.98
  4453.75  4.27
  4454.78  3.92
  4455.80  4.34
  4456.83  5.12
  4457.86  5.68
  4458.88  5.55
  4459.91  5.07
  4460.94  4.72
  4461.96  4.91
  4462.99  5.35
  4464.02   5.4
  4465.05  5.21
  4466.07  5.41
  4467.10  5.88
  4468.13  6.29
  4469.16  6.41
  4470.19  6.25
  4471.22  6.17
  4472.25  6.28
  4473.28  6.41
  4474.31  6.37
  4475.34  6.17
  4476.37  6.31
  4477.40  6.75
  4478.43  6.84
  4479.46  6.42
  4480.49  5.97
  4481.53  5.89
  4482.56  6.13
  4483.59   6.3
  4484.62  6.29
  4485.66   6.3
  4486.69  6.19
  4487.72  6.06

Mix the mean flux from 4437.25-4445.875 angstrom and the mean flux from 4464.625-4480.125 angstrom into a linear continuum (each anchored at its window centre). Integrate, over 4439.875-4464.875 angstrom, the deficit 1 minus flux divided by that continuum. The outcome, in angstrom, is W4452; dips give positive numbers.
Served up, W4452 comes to 2.64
